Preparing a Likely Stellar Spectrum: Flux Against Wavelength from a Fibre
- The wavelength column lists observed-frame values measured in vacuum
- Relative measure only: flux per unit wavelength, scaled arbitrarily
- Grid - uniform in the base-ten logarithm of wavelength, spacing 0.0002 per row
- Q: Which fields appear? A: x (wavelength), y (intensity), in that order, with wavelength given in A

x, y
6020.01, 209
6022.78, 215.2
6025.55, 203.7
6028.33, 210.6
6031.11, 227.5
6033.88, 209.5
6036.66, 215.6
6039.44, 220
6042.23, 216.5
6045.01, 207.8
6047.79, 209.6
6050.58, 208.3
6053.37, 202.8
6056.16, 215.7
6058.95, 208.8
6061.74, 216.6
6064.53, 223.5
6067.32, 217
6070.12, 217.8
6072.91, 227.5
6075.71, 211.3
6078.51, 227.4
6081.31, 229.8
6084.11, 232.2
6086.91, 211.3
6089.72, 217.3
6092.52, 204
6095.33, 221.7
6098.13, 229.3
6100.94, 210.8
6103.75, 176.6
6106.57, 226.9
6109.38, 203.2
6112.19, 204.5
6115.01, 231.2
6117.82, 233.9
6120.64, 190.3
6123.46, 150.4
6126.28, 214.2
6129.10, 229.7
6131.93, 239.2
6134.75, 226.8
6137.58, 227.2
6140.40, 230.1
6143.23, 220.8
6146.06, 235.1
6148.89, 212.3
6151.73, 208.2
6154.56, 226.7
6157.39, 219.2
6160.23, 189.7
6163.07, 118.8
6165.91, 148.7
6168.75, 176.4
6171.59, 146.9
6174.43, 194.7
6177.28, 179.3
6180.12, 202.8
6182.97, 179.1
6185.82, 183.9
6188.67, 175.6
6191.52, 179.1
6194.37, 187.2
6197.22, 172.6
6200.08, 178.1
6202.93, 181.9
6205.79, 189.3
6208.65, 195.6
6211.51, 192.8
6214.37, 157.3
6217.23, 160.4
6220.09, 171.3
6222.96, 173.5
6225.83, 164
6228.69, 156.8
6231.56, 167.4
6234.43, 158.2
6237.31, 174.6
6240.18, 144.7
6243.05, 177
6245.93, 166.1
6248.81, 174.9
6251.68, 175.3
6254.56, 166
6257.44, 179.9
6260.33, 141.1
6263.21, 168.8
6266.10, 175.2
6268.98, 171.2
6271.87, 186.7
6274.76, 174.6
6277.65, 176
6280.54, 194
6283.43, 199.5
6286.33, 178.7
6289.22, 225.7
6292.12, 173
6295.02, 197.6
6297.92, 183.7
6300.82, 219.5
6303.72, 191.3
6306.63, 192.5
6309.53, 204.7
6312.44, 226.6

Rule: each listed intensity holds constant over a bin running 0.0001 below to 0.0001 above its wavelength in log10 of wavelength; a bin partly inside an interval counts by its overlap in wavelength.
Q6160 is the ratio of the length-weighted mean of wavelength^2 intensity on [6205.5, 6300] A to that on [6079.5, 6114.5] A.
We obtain 0.86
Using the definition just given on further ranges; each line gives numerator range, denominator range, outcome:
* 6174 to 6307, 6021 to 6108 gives 0.88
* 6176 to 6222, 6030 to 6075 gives 0.88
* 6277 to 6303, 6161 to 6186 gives 1.19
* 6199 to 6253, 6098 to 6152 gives 0.82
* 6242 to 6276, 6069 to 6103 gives 0.83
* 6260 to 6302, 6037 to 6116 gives 0.92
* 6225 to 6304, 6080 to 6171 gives 0.89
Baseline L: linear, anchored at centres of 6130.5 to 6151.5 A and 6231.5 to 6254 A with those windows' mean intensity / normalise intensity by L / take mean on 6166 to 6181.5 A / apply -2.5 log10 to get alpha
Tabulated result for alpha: 0.17 mag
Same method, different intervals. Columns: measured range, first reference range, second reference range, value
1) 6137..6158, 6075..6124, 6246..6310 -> -0.09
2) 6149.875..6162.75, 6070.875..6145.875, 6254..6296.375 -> 0.02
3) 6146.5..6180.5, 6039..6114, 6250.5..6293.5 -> 0.07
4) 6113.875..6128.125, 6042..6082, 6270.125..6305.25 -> 0.03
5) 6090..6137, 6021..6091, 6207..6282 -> -0.05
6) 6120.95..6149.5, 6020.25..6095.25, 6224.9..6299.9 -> -0.09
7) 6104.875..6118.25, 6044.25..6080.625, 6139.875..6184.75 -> -0.07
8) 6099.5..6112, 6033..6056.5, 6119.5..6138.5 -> 0.04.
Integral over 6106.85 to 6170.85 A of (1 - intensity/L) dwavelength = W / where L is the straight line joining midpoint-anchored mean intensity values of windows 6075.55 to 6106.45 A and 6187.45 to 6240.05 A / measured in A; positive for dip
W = -2.0 A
